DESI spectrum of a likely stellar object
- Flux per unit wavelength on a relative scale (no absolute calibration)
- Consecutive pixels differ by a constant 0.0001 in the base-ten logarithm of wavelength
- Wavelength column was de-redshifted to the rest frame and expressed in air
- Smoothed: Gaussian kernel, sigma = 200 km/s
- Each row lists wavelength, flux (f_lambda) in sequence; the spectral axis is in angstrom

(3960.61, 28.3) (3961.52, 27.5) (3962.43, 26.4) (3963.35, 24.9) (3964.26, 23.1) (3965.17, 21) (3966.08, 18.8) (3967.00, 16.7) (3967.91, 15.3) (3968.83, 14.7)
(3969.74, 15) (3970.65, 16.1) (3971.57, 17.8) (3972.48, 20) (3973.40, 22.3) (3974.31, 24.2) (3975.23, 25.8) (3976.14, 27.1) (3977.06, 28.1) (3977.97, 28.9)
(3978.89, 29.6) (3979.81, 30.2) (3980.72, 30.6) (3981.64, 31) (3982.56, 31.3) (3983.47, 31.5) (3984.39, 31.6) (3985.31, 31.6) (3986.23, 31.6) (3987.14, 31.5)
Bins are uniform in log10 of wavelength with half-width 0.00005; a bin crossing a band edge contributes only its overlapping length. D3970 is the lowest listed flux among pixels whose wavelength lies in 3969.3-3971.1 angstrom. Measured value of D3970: 15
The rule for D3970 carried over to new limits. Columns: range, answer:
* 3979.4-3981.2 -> 30.2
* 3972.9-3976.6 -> 22.3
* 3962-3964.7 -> 23.1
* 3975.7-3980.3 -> 27.1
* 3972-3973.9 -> 20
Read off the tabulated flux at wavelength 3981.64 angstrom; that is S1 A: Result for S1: 31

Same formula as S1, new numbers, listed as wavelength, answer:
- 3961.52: 27.5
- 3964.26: 23.1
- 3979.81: 30.2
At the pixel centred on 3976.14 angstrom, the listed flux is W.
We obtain 27.1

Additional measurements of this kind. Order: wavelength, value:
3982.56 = 31.3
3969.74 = 15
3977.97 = 28.9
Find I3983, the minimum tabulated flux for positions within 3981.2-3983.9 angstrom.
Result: 31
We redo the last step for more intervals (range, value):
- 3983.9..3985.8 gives 31.6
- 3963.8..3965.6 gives 21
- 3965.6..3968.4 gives 15.3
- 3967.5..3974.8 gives 14.7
